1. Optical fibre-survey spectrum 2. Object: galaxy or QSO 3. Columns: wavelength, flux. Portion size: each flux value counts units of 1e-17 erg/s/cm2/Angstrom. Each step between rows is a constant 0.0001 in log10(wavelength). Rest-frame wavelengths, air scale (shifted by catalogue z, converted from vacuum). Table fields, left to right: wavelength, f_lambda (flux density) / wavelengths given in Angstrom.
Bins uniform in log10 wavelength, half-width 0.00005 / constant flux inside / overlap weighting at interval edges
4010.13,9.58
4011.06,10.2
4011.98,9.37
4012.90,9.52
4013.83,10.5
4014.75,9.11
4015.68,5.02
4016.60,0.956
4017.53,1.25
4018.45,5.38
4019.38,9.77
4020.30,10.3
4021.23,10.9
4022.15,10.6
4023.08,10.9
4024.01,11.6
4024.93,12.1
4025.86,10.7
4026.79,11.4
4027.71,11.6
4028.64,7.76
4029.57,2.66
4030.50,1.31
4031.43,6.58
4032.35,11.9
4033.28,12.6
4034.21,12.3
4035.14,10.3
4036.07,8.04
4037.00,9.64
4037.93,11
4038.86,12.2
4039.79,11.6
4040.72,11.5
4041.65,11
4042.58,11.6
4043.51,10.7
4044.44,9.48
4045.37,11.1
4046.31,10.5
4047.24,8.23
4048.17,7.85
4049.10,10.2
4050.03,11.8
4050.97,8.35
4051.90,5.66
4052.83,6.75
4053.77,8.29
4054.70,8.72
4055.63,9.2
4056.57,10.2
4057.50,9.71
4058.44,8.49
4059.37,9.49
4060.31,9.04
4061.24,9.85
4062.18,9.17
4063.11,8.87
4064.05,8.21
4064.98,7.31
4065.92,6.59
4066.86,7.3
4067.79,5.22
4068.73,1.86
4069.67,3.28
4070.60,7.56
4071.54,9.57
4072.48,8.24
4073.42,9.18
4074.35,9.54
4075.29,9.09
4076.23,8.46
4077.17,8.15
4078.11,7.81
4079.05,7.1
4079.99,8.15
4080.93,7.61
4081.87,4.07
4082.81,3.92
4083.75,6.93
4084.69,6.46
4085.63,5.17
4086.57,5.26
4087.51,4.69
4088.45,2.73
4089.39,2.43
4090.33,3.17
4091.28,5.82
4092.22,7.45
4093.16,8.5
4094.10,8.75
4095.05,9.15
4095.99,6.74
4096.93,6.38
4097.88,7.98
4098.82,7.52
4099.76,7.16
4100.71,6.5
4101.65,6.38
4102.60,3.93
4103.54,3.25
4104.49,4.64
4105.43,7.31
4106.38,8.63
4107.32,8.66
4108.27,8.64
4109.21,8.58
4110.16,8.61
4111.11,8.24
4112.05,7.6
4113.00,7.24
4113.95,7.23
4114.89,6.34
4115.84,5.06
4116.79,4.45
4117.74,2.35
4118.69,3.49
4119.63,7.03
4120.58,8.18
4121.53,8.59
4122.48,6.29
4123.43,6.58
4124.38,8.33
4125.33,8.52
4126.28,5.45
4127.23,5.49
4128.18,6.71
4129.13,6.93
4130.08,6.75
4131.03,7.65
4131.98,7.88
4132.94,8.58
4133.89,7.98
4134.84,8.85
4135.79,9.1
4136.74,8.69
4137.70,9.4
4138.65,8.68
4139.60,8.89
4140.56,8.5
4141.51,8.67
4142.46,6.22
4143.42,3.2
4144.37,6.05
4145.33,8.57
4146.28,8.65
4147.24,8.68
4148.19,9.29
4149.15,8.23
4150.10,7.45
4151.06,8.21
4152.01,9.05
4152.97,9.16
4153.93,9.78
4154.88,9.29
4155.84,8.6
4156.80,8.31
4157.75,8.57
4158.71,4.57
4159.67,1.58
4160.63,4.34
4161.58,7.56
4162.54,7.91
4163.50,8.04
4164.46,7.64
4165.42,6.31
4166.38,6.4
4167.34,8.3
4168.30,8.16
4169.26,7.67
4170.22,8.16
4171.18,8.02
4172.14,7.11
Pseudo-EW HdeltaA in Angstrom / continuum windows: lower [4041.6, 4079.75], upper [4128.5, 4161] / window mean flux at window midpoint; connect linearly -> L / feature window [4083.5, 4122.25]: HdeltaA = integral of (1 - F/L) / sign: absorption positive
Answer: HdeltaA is 8.1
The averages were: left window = 8.47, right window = 7.78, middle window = 6.42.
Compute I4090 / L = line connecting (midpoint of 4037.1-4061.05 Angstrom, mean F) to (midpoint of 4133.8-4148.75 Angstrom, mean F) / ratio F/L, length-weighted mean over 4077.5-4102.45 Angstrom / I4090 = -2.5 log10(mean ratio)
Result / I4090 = 0.39 mag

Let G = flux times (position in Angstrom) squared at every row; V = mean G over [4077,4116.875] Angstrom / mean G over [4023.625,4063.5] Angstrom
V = 0.7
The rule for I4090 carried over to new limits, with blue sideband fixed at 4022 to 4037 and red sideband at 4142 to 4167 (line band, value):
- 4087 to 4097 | 0.37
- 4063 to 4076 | 0.21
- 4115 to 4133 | 0.21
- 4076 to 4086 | 0.28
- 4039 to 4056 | -0.05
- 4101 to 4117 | 0.20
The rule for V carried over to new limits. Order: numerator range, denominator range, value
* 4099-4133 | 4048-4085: 0.88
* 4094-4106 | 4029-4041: 0.72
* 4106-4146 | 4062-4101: 1.10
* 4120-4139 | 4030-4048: 0.80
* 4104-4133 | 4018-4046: 0.73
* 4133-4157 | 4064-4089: 1.30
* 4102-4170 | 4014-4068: 0.85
